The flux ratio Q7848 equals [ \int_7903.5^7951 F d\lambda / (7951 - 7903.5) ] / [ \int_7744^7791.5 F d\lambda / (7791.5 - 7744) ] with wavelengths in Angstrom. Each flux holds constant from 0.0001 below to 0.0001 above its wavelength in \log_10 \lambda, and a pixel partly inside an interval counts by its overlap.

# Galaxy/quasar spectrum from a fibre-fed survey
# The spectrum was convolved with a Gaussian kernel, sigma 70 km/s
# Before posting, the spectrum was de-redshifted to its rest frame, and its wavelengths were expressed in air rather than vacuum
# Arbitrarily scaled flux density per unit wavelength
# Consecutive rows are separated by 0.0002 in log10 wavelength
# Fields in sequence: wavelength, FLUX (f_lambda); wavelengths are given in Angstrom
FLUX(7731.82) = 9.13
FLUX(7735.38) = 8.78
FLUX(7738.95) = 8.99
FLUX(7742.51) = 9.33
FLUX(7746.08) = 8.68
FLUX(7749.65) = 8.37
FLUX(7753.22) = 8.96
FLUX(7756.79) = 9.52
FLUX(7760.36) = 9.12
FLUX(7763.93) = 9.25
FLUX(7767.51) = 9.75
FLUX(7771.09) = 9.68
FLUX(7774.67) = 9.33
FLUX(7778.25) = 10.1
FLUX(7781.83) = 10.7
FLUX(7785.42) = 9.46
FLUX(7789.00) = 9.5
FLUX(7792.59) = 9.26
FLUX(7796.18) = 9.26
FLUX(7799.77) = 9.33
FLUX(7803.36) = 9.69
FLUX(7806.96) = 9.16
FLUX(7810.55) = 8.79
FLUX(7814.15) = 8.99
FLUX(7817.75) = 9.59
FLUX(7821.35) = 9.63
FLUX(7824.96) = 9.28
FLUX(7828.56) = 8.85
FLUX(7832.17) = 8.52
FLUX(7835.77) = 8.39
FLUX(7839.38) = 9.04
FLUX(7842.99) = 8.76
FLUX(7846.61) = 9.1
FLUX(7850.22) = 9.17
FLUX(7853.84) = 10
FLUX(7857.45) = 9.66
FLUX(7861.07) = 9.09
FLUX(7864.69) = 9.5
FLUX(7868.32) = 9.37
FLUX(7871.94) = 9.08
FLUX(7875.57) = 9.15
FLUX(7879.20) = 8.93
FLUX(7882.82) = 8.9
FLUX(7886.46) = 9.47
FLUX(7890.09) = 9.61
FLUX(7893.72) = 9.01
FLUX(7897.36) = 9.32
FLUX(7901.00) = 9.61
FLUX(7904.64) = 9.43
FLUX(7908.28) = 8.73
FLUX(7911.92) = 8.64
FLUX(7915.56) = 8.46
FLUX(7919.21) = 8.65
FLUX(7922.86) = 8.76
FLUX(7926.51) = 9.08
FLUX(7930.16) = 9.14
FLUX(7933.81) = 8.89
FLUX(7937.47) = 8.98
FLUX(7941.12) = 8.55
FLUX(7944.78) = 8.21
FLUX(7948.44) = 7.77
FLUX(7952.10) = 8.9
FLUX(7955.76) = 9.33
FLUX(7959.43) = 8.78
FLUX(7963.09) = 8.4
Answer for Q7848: 0.92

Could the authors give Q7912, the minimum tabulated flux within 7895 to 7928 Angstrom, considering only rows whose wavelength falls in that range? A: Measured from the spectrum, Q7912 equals 8.46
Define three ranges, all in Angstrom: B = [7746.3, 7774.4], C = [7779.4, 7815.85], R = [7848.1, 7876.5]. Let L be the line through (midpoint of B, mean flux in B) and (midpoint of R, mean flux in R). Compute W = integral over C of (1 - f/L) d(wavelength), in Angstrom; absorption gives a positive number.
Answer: -0.6 Angstrom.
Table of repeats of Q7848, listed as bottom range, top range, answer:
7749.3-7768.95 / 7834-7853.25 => 0.97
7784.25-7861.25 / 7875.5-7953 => 0.97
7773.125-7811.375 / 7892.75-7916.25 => 0.95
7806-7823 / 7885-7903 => 1.02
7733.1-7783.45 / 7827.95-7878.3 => 0.98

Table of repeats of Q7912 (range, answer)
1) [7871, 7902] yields 8.9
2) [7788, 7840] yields 8.39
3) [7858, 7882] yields 8.93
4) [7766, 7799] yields 9.26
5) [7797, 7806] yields 9.33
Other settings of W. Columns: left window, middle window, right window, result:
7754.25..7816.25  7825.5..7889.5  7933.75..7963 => -0.2 Angstrom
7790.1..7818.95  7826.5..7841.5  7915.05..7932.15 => 0.7 Angstrom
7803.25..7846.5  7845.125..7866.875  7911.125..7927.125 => -1.2 Angstrom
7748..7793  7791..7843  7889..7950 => 1.0 Angstrom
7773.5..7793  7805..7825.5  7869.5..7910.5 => 0.8 Angstrom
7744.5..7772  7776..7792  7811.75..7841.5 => -1.3 Angstrom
